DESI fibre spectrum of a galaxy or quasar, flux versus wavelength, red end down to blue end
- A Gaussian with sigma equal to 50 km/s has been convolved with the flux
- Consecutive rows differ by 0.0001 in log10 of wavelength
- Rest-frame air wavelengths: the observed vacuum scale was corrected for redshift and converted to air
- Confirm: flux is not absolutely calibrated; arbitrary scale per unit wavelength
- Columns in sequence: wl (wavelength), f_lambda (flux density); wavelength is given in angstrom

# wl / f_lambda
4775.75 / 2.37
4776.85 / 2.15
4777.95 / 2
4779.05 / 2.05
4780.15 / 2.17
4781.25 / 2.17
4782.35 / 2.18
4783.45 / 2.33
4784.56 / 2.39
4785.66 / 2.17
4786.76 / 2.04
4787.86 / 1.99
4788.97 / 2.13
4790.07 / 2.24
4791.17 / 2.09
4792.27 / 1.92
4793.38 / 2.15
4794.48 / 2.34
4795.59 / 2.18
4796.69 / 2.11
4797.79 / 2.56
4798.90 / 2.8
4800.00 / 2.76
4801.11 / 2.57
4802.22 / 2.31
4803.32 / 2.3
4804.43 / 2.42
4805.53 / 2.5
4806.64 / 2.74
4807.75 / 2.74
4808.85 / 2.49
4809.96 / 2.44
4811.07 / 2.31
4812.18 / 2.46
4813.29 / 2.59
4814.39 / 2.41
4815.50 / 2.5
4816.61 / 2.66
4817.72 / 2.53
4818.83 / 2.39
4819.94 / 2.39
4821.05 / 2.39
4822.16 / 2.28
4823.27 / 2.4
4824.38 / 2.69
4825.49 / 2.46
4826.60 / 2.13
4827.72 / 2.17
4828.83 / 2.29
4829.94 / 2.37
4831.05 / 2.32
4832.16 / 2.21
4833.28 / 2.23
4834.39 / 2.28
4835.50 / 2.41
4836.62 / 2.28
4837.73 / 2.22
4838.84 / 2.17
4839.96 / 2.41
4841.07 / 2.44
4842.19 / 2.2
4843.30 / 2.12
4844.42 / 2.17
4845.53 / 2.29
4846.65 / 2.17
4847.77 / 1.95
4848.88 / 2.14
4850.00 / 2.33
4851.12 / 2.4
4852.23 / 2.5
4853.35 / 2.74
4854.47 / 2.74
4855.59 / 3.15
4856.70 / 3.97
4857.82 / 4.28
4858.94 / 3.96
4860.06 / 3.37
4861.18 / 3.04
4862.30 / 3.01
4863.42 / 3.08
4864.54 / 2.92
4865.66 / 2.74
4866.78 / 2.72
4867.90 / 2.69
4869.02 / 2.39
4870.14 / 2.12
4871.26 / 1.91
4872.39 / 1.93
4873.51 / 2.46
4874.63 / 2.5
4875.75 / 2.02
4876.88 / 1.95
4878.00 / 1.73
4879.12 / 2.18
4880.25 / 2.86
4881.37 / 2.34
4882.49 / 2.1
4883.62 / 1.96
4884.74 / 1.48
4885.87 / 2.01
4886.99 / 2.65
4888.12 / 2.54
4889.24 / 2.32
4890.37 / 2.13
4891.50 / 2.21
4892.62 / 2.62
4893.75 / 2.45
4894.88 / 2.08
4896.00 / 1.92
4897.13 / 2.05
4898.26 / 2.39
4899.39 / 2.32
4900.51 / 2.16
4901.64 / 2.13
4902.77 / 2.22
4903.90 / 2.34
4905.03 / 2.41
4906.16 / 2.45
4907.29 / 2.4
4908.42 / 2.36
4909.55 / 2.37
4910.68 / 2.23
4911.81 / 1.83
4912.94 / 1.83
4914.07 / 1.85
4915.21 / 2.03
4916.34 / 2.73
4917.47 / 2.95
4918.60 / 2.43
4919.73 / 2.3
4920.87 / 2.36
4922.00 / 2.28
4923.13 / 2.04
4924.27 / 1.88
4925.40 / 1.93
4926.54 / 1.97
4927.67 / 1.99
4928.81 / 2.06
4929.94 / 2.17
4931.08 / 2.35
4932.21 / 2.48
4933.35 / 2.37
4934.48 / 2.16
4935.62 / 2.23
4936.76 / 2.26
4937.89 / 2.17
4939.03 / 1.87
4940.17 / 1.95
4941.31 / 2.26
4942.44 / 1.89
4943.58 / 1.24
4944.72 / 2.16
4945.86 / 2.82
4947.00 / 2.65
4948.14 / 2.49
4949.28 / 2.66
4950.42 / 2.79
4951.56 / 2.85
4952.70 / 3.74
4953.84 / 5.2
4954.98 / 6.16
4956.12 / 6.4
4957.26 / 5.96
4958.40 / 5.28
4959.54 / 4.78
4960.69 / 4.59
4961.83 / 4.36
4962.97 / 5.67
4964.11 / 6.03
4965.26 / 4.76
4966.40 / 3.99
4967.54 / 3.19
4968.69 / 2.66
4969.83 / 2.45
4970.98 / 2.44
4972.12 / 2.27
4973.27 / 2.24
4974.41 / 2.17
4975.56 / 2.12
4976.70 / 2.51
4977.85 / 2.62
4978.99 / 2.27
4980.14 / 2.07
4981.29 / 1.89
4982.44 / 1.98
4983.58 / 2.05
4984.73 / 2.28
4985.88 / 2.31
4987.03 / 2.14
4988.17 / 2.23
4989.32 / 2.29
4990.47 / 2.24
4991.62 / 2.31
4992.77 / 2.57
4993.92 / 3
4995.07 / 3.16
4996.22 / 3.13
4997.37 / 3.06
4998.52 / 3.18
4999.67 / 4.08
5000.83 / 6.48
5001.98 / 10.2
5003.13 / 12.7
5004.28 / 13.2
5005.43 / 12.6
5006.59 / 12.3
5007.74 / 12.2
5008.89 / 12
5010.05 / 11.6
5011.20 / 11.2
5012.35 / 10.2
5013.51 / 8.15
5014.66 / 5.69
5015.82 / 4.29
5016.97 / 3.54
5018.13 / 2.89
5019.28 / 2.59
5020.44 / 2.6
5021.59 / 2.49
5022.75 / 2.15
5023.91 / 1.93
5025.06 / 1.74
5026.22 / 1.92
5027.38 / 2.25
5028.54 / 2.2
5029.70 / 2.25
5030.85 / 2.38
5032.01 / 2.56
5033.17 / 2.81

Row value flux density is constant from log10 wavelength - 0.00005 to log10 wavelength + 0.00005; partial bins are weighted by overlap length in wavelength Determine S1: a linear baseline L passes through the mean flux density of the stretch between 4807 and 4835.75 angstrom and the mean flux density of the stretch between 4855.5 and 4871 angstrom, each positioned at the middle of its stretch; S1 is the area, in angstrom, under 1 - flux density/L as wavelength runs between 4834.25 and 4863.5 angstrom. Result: 2.10 angstrom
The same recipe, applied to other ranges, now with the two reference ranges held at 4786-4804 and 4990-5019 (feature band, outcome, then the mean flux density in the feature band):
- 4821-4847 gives 7.0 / 2.29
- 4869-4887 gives 8.8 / 2.13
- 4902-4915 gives 7.1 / 2.2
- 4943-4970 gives 9.0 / 3.98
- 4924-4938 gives 8.4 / 2.16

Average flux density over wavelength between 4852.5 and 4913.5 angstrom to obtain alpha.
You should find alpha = 2.46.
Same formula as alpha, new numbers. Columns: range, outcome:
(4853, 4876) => 2.86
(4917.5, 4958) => 2.72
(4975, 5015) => 5.55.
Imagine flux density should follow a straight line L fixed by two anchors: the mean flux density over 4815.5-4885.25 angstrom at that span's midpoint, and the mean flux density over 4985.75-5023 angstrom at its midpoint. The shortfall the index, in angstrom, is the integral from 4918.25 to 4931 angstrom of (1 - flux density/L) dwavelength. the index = 6.2 angstrom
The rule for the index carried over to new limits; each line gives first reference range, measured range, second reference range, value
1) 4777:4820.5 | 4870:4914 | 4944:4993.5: 9.7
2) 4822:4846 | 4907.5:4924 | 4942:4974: 5.0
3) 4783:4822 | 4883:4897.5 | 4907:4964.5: 2.8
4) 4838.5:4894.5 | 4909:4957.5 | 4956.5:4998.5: 4.7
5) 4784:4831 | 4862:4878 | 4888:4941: -1.0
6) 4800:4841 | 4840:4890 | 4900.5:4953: -3.4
